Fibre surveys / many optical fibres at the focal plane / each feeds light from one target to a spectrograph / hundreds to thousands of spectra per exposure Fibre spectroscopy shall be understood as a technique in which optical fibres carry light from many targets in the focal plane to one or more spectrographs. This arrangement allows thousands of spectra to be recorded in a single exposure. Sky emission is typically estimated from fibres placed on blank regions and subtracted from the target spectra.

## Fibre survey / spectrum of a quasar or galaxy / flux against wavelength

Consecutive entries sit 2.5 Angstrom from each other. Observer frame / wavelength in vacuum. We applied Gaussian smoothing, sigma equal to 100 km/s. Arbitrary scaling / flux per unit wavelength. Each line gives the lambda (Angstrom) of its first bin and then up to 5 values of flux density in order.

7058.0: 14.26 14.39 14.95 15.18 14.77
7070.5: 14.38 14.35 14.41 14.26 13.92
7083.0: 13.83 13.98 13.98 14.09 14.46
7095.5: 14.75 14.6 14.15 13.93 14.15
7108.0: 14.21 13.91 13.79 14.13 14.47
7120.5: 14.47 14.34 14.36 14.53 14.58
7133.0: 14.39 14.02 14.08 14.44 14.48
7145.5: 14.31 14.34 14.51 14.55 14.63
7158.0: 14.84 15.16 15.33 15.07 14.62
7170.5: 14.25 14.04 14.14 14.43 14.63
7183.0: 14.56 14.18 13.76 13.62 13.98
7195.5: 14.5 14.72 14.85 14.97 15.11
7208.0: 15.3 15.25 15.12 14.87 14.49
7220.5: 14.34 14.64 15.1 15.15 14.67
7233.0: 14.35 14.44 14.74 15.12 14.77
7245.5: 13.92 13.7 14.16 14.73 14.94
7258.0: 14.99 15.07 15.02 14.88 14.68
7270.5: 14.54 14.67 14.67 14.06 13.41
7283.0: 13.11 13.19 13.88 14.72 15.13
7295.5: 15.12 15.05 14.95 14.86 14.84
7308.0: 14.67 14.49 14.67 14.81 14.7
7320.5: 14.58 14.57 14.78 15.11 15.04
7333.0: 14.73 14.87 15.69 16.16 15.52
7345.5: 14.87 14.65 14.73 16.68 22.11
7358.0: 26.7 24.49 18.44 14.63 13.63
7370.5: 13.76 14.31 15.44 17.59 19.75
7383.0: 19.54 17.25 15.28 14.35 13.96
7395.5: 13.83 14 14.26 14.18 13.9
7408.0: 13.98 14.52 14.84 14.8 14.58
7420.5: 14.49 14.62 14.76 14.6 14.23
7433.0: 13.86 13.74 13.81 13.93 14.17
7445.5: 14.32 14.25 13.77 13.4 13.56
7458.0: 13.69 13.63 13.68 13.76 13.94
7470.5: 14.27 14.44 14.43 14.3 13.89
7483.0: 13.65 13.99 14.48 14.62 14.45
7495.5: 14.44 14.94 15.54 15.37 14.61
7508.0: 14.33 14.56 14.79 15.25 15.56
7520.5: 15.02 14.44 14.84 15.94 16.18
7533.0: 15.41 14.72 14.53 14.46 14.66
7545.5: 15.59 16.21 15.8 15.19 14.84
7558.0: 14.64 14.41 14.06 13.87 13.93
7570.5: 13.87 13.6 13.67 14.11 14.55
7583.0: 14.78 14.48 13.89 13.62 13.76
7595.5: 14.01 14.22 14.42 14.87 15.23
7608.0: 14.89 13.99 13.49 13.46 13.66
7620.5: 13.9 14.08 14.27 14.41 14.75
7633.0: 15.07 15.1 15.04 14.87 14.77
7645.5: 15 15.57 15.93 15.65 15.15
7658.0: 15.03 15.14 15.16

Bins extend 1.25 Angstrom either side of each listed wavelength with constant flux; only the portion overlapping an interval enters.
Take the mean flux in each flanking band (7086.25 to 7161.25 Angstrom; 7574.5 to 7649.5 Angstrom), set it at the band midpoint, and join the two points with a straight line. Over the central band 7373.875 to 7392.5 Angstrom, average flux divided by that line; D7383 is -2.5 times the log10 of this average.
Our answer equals -0.17 mag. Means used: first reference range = 14.3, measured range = 16.9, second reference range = 14.4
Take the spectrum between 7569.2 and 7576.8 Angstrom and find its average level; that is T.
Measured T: 13.7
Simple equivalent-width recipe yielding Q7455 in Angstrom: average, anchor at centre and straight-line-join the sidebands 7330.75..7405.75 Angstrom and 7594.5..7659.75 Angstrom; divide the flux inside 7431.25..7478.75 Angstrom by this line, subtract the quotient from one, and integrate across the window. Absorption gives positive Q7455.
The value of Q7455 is 5.5 Angstrom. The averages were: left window 16.3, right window 14.7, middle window 13.9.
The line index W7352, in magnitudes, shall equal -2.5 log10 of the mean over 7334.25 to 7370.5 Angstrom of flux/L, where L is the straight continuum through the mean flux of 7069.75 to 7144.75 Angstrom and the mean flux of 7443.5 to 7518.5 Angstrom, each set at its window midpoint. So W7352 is -0.20 mag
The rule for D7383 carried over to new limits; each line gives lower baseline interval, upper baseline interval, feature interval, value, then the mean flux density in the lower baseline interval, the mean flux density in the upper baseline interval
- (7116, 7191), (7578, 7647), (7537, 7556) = -0.06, 14.4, 14.4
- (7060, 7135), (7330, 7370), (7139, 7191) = 0.04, 14.3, 17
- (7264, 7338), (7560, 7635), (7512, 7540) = -0.06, 14.6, 14.2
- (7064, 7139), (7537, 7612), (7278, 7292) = 0.05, 14.3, 14.5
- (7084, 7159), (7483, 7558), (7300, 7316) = -0.01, 14.3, 15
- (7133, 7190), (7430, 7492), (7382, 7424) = -0.06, 14.5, 14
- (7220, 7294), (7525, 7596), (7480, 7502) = 0.01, 14.5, 14.6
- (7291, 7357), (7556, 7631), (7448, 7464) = 0.08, 15.3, 14.2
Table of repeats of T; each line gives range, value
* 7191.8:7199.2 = 14.4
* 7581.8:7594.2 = 14.1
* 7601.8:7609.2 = 15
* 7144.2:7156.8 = 14.5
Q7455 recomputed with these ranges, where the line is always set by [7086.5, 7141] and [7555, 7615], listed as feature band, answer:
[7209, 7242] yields -1.3 Angstrom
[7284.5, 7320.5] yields -1.1 Angstrom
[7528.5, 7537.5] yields -0.8 Angstrom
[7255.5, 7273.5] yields -0.8 Angstrom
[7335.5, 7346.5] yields -1.0 Angstrom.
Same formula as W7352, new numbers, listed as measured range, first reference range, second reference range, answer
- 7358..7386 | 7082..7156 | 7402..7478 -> -0.23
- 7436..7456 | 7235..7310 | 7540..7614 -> 0.04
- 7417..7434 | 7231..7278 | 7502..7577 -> 0.02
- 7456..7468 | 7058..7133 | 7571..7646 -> 0.05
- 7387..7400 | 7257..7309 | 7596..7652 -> 0.02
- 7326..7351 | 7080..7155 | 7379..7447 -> -0.03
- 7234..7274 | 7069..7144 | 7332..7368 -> 0.10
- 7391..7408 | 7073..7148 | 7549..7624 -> 0.02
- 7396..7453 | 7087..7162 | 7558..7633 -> 0.00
